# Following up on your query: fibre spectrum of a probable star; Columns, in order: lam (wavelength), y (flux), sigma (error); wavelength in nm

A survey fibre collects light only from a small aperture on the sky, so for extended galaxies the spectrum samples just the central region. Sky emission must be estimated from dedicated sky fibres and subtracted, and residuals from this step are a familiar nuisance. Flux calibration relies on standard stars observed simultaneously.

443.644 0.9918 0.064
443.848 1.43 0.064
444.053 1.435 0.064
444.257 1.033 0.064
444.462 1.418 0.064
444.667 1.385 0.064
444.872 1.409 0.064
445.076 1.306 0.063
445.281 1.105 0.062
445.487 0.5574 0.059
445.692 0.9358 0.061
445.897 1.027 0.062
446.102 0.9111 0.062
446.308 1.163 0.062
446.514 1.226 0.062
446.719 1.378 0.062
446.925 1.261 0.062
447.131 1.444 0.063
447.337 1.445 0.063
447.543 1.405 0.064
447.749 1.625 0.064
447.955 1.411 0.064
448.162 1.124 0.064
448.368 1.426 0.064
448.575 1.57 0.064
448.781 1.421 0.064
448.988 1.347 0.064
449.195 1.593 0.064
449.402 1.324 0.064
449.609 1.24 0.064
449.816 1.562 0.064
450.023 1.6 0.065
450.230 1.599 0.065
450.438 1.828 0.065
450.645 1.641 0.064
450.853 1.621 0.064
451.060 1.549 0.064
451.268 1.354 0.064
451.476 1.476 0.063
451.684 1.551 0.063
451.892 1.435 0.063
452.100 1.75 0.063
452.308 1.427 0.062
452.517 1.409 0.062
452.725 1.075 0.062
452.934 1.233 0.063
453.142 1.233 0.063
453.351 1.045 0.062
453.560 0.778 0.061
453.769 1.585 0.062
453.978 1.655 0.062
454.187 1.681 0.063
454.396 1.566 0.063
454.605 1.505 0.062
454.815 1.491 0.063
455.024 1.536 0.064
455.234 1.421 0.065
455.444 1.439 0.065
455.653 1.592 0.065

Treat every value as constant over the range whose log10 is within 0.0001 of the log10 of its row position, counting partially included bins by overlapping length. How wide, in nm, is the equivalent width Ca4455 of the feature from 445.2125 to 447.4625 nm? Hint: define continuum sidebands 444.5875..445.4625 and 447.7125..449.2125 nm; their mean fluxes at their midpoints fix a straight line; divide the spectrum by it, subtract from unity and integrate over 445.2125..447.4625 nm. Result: 0.30 nm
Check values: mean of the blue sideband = 1.23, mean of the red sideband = 1.42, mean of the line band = 1.14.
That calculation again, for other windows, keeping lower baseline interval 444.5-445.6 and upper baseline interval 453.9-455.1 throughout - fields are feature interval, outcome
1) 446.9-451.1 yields -0.46 nm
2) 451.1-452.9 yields 0.04 nm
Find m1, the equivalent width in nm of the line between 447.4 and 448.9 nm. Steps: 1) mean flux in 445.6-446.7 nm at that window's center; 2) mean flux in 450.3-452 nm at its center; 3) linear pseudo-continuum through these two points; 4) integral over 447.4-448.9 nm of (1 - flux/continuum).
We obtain -0.19 nm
